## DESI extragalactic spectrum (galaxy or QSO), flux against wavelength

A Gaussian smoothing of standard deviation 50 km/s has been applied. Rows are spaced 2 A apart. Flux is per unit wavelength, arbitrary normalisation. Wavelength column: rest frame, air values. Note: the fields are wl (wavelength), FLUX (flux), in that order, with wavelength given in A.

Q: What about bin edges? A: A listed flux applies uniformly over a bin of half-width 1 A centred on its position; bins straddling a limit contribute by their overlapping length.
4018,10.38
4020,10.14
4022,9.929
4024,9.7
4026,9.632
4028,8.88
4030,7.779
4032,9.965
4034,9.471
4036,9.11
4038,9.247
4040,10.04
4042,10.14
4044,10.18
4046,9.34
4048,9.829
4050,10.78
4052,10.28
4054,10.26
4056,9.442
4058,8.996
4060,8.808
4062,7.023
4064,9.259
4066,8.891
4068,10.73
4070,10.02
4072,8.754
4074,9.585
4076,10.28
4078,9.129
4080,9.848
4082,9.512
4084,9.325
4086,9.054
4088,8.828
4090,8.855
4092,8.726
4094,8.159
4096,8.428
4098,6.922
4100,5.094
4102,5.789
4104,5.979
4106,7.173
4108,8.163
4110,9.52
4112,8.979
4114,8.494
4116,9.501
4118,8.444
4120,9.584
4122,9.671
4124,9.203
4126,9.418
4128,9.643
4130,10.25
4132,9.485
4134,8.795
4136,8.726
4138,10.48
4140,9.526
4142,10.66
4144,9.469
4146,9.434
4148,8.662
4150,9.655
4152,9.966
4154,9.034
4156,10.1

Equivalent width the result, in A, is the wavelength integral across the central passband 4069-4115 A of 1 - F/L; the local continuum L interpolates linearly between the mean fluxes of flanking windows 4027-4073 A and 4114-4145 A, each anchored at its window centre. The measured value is 4.9 A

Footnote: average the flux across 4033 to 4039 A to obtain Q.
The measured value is 9.28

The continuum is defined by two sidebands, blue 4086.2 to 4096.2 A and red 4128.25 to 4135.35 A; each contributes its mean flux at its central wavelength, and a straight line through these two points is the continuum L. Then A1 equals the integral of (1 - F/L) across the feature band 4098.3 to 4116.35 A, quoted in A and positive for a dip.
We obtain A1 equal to 2.9 A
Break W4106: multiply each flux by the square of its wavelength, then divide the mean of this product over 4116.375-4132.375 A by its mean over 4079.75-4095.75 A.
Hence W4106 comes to 1.07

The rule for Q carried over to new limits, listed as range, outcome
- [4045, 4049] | 9.58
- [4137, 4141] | 10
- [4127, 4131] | 9.95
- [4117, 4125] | 9.23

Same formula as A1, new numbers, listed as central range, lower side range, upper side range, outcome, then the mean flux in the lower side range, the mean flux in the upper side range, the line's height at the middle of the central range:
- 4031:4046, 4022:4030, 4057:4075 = -0.8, 9.27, 9.12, 9.22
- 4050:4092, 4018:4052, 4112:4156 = 1.0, 9.68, 9.44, 9.59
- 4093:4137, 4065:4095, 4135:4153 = 4.9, 9.31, 9.62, 9.48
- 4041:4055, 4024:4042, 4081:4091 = -1.3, 9.34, 9.11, 9.27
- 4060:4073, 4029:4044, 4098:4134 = 0.0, 9.45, 8.46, 9.07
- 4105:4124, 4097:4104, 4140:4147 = -4.4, 5.94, 9.81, 7.2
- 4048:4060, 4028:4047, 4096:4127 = -0.9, 9.44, 8.14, 9.15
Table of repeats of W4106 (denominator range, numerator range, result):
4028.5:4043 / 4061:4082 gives 1.02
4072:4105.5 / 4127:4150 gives 1.18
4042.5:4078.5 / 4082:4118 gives 0.87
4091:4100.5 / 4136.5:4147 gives 1.33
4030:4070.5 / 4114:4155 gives 1.03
